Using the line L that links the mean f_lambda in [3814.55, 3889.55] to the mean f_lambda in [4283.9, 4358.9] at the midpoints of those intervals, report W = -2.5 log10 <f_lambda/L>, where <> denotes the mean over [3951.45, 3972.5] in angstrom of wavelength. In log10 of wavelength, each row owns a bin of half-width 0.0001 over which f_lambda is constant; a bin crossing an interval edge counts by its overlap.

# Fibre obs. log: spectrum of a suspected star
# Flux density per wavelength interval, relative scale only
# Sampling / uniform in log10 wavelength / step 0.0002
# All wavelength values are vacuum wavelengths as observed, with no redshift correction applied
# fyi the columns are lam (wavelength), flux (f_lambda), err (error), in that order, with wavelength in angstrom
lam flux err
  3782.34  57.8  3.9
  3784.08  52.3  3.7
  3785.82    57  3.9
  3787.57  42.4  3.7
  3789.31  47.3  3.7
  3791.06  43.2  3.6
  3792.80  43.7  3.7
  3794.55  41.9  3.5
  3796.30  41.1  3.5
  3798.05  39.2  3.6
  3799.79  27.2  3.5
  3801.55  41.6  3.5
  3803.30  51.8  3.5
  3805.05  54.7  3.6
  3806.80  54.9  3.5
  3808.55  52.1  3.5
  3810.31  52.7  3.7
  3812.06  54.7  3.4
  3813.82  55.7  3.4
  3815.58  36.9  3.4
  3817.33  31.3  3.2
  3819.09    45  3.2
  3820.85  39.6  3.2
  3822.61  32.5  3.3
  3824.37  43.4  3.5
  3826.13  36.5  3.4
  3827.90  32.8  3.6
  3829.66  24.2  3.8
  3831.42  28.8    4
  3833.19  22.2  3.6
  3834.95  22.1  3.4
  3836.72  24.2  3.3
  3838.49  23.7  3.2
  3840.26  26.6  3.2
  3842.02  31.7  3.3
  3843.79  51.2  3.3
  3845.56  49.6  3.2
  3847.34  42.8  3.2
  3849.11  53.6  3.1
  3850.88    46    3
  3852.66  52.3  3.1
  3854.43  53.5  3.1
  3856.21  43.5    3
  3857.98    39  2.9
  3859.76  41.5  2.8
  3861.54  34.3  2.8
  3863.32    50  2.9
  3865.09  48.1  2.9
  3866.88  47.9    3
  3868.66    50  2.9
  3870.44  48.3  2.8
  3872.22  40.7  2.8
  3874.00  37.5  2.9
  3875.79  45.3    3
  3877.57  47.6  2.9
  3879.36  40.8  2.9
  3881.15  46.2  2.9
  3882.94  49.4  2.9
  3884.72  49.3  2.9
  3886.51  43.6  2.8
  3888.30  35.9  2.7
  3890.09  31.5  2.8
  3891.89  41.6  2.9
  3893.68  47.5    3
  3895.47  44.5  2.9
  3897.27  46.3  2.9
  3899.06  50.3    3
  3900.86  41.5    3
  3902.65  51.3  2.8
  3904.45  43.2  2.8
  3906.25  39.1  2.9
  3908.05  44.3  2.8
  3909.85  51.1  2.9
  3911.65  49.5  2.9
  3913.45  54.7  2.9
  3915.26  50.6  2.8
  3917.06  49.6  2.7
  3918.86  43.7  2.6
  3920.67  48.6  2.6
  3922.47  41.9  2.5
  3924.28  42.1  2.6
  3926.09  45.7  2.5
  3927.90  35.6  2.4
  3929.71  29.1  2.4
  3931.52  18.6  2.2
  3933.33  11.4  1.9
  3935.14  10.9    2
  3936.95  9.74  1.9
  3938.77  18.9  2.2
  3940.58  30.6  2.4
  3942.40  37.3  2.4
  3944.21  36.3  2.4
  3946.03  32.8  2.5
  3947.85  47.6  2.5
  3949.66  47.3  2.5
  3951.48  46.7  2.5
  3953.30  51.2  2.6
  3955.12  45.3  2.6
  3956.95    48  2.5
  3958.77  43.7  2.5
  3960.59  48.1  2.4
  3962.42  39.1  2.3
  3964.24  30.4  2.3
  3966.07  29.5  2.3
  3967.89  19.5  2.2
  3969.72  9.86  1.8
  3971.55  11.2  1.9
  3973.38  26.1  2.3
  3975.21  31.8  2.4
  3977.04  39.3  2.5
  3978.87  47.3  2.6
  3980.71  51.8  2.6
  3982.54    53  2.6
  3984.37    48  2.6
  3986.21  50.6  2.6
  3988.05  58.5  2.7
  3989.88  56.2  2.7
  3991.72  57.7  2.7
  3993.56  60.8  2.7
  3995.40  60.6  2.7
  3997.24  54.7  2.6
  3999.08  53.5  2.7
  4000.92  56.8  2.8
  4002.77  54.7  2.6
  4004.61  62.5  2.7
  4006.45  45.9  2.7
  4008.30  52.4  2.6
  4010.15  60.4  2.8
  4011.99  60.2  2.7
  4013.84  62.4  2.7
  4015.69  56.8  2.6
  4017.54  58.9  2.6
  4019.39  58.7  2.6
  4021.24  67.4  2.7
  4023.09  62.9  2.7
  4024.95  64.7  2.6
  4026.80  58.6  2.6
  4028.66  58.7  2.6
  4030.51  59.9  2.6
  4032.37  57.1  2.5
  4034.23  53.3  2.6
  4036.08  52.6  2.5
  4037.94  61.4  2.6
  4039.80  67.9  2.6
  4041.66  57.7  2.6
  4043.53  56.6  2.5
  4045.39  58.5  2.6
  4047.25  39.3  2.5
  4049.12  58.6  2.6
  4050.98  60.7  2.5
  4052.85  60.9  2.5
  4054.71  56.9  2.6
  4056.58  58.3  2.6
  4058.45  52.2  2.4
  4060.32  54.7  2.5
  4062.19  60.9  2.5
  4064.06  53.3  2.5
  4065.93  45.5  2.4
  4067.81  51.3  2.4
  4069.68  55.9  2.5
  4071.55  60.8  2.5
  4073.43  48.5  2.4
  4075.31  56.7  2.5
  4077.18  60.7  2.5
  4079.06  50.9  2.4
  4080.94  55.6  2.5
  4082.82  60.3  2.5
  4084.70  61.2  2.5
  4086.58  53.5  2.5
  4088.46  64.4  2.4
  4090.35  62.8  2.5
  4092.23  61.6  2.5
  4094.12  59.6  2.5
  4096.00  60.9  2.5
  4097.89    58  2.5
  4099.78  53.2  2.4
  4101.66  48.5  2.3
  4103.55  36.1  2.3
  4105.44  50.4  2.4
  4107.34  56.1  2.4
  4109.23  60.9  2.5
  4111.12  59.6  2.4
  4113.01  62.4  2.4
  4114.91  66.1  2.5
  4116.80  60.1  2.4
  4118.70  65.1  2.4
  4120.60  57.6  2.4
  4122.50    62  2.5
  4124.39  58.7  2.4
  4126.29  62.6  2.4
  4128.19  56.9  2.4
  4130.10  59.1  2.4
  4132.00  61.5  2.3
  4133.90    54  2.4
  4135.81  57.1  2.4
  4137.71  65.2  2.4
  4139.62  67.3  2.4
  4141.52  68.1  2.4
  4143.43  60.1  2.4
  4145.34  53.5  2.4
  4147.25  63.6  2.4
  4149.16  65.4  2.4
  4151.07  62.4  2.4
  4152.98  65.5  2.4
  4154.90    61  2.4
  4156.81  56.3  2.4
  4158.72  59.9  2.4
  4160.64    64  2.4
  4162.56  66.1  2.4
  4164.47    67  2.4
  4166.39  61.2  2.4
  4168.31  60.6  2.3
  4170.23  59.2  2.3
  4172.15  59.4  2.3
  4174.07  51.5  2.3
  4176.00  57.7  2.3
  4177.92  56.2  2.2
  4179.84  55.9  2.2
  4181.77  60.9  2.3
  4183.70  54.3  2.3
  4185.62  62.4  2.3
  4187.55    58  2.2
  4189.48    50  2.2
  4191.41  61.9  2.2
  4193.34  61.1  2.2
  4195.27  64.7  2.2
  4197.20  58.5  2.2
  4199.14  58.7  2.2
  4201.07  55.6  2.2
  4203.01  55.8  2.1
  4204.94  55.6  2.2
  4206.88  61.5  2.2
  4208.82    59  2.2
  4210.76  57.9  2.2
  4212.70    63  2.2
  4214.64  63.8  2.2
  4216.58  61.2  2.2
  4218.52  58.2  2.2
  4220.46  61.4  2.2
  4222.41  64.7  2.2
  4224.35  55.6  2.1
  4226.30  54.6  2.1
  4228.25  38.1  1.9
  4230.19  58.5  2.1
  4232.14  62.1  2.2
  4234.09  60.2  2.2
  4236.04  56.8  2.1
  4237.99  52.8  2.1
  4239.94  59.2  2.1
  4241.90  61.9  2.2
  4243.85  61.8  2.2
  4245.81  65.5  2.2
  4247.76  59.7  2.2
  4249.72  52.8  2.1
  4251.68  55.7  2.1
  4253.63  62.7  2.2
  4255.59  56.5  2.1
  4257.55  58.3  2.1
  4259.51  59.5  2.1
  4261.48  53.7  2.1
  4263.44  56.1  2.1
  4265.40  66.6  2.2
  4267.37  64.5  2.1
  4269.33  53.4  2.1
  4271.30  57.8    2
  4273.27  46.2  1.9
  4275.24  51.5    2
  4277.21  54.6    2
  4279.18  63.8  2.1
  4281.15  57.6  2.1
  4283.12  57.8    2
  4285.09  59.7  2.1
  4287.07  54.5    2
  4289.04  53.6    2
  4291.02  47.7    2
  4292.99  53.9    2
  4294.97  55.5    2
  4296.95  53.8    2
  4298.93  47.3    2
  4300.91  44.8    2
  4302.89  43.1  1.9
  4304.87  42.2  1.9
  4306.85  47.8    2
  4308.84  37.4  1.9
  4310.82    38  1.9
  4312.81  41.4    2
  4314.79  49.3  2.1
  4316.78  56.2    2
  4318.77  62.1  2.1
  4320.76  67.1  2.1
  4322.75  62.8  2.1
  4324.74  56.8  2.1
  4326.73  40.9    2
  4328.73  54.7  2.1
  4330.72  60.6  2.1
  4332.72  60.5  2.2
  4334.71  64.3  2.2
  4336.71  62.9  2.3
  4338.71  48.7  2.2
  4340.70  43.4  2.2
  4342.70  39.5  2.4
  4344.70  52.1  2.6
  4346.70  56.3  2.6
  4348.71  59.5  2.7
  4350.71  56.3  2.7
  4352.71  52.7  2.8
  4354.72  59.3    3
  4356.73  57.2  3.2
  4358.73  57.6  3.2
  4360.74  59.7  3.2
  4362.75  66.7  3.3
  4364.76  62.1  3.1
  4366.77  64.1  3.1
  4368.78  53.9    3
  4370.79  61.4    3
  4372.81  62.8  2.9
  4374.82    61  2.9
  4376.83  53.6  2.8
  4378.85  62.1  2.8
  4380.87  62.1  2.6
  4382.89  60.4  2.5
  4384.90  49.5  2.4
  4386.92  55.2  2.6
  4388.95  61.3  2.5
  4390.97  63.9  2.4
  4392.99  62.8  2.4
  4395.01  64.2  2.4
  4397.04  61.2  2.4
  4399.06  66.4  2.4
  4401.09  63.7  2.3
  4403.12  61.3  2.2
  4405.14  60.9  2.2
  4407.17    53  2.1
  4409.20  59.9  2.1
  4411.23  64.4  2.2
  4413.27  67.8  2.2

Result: 0.24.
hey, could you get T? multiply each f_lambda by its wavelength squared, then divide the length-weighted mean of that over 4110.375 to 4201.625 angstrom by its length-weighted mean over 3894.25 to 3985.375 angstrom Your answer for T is 1.7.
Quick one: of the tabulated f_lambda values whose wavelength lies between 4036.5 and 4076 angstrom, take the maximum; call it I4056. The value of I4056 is 67.9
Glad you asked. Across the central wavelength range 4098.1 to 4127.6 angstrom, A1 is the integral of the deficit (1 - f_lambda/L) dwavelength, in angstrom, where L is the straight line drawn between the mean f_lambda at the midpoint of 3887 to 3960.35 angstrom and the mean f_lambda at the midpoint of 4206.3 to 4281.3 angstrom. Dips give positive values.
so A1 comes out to -3.8 angstrom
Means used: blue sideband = 40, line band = 57.3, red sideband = 58.2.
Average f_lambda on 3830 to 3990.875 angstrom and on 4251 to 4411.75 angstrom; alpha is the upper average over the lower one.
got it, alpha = 1.4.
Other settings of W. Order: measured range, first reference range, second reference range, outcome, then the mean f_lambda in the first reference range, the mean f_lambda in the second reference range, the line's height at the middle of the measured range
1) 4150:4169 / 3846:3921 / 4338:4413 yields -0.18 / 45.6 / 58.5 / 52.9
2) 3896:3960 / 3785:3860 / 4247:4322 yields 0.11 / 41.3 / 53.8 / 44.1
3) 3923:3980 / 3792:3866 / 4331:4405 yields 0.33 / 40.9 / 58.7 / 44.9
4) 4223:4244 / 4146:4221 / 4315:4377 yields 0.05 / 59.9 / 57.3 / 59.1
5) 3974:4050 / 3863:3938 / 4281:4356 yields -0.24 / 41.6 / 52.7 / 44.6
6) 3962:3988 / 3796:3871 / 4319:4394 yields 0.28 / 41.3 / 57.8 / 45.8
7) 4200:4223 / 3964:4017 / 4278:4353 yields -0.17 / 47.3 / 52.8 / 51.1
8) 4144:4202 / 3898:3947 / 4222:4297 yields -0.15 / 37.7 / 56.9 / 52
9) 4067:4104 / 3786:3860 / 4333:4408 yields -0.14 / 41.1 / 58.5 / 49.4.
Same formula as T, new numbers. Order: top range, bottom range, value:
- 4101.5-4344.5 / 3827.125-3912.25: 1.62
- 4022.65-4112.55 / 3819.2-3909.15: 1.52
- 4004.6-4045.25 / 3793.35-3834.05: 1.60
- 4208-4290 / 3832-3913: 1.63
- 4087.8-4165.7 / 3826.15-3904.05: 1.65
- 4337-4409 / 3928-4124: 1.36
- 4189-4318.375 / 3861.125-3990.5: 1.61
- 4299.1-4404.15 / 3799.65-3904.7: 1.69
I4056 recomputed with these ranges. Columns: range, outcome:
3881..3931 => 54.7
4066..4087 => 61.2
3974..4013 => 62.5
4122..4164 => 68.1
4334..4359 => 64.3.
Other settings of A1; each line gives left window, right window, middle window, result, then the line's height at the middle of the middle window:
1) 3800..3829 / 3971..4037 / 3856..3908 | 3.92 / 47.6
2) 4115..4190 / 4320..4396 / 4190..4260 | 0.91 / 59.5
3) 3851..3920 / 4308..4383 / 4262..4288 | -1.35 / 54.4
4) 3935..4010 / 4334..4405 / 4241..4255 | -1.64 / 53.6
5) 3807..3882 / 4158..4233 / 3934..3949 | 5.88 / 46.1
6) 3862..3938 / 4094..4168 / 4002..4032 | -4.82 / 50.9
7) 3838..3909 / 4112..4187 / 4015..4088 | -3.36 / 54.7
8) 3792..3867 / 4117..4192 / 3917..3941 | 8.32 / 46.9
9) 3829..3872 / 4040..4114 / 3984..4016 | -3.65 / 50.6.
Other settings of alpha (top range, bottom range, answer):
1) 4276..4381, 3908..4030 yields 1.22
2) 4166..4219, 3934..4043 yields 1.24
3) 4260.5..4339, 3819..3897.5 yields 1.32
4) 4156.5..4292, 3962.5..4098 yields 1.09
